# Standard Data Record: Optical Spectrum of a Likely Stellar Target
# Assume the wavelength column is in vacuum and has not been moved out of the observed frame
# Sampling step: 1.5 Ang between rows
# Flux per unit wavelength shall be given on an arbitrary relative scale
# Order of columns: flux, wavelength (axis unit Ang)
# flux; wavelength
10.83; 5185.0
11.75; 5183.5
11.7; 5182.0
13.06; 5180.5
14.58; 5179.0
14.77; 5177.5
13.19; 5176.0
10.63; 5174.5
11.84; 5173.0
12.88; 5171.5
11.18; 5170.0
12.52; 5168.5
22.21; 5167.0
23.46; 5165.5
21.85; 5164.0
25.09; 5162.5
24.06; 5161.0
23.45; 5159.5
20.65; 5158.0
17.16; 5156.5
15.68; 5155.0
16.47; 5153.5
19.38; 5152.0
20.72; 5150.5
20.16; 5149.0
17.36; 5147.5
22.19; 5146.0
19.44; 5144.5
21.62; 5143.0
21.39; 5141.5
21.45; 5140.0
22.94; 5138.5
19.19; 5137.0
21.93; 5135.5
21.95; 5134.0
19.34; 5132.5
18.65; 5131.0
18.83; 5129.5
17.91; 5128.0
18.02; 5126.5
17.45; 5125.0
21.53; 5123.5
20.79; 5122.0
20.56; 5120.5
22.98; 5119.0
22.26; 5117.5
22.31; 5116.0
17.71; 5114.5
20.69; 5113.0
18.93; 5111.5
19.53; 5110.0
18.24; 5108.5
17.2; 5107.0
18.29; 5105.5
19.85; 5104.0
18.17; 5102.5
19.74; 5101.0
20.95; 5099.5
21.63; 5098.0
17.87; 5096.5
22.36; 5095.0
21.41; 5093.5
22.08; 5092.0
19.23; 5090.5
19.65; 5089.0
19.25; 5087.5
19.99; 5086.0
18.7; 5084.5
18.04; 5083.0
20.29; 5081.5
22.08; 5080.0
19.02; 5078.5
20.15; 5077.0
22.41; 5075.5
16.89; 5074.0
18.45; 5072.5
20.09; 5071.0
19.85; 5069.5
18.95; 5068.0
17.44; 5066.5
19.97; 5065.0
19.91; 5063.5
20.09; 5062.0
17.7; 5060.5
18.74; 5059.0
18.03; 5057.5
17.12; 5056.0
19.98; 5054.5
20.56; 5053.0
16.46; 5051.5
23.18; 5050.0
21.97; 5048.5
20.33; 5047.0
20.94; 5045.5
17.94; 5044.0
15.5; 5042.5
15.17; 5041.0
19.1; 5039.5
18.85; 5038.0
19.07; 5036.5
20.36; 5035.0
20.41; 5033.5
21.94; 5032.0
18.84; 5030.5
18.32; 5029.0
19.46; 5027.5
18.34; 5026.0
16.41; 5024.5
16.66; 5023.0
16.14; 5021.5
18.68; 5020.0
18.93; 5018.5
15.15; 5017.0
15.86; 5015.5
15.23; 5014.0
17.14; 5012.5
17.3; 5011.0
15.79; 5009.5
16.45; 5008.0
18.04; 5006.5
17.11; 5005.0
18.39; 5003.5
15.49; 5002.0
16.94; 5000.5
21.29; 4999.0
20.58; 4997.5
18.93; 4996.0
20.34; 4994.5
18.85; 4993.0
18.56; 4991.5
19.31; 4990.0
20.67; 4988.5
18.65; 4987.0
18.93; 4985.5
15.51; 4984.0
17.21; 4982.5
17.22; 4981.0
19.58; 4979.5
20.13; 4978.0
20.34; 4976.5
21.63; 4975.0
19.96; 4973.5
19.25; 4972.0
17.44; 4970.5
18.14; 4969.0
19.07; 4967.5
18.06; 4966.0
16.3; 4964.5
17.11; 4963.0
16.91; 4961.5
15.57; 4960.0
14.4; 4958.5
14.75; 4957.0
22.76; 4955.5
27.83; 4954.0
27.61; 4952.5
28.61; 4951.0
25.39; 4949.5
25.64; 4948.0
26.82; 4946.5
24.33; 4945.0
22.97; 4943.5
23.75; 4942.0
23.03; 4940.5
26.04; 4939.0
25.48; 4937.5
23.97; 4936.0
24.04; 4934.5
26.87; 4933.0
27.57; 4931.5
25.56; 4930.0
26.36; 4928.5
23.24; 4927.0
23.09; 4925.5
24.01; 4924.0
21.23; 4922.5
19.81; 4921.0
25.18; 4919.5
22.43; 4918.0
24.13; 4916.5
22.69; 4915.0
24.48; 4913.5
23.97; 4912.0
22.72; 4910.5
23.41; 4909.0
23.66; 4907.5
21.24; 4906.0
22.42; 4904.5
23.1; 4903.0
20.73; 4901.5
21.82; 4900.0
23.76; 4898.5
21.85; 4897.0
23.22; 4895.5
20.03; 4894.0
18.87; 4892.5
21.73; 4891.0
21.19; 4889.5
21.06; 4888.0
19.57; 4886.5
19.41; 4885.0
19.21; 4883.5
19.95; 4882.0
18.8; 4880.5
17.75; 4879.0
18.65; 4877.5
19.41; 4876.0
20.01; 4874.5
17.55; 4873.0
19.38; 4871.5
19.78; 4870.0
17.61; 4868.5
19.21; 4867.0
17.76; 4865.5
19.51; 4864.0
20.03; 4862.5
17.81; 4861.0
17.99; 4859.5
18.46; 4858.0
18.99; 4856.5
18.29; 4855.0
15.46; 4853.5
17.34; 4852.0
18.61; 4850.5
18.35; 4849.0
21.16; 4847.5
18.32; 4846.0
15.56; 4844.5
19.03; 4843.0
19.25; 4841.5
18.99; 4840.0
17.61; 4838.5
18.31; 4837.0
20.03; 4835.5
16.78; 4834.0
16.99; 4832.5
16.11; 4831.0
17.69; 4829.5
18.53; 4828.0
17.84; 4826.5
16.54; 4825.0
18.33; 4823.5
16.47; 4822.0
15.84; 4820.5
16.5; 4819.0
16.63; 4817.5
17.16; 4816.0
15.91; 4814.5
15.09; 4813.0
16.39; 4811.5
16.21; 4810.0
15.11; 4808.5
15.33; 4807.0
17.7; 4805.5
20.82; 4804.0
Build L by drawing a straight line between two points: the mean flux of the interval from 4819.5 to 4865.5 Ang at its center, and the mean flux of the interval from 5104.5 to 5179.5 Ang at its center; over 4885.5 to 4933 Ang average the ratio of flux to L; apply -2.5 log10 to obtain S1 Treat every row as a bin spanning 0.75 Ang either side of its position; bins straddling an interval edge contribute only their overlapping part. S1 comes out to -0.24 mag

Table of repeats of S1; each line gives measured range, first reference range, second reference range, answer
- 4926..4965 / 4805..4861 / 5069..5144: -0.249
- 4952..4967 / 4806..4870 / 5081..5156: -0.024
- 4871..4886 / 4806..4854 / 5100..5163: -0.075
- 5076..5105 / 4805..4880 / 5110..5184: -0.083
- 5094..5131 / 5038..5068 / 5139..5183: -0.076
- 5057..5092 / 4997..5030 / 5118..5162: -0.038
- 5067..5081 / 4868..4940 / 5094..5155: 0.036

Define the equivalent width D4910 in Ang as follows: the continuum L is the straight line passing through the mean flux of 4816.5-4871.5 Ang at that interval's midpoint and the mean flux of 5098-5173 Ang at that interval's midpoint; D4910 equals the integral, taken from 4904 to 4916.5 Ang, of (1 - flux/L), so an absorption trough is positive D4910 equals -3.2 Ang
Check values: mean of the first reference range 18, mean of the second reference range 19.7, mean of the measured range 23.2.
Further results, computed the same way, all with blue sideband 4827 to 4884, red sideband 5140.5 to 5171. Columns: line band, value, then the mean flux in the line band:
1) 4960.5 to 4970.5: 0.7 Ang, 17.5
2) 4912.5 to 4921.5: -2.2 Ang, 23.2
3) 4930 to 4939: -3.3 Ang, 25.6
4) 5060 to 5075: 0.3 Ang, 19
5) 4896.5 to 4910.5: -2.9 Ang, 22.5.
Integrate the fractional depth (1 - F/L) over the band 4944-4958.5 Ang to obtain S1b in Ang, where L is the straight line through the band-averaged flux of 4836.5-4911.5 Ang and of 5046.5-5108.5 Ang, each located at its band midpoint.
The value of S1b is -3.41 Ang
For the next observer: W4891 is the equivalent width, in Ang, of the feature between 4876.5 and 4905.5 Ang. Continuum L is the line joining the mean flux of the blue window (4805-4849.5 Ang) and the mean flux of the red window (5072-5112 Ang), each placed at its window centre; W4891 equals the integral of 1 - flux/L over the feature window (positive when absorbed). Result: -4.54 Ang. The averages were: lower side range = 17.3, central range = 20.7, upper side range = 19.7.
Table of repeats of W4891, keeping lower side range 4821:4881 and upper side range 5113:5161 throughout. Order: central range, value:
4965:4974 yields 0.22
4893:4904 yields -2.05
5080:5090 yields 0.13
